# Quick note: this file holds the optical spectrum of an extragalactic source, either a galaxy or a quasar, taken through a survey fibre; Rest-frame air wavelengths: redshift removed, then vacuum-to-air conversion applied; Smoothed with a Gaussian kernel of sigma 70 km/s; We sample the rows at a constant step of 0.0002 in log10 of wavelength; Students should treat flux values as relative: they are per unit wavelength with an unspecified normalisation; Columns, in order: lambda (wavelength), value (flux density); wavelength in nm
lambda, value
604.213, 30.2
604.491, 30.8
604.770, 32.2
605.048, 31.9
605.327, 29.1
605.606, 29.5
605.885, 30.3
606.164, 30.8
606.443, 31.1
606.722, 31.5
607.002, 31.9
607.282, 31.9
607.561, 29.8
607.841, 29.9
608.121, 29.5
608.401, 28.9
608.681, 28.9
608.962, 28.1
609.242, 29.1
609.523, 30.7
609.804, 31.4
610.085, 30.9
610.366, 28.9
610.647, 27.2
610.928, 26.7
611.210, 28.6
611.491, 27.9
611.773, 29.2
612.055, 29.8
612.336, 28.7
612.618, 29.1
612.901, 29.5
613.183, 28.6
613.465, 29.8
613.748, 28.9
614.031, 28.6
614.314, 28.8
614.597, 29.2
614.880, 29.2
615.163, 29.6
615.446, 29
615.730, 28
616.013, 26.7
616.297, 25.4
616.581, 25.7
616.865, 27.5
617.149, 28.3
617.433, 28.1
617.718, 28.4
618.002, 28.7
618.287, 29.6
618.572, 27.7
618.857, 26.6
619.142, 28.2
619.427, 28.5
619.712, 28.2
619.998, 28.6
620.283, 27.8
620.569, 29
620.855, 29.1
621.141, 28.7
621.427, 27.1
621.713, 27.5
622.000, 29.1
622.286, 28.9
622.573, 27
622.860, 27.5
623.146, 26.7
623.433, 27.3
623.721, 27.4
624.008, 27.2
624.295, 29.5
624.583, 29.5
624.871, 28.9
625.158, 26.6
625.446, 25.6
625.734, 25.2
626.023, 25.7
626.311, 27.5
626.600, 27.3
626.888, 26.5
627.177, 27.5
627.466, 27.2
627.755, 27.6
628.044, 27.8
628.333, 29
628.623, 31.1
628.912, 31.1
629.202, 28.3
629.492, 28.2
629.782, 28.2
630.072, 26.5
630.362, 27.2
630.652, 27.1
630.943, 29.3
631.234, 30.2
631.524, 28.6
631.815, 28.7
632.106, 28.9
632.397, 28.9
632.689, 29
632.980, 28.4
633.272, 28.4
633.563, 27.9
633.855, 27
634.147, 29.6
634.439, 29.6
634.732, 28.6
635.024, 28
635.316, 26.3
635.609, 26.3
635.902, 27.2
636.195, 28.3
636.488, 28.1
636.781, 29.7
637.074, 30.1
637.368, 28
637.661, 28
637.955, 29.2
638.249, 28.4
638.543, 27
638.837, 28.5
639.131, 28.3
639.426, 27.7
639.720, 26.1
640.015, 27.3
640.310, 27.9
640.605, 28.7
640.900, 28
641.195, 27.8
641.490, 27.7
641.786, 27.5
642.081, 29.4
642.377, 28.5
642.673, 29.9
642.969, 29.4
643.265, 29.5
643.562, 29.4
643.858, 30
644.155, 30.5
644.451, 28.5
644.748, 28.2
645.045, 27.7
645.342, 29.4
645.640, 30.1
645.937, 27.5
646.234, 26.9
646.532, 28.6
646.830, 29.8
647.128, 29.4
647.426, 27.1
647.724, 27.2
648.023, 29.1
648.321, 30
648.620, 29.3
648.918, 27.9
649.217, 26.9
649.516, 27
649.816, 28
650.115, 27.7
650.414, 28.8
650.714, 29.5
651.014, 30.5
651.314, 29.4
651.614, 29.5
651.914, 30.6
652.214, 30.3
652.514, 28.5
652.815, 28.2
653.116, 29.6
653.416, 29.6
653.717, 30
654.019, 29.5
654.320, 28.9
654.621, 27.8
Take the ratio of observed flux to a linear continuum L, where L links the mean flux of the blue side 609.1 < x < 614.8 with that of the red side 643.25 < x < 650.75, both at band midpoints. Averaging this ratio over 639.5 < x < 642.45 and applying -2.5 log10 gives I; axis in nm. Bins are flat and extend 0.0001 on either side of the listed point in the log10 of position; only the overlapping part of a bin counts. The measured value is 0.03 mag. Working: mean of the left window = 29.1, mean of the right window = 28.6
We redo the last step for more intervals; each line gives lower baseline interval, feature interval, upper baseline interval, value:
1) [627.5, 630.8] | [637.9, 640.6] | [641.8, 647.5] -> 0.03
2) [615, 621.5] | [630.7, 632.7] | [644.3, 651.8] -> -0.03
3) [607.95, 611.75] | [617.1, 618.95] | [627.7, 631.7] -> 0.02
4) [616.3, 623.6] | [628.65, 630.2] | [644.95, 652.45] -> -0.02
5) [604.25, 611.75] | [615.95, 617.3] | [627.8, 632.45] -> 0.10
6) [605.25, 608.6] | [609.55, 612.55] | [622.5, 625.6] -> 0.03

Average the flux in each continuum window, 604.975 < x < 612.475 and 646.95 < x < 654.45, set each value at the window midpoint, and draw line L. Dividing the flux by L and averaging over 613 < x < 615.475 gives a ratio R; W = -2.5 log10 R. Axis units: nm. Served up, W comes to 0.02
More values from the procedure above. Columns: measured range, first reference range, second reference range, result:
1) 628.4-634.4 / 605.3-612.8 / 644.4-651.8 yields 0.01 mag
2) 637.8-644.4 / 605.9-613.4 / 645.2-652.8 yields 0.02 mag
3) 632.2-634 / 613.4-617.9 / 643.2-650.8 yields 0.00 mag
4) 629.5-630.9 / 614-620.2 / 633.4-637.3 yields 0.03 mag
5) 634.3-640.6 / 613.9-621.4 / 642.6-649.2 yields 0.02 mag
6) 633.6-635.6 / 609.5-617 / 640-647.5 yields 0.02 mag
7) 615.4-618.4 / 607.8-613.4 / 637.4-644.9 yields 0.05 mag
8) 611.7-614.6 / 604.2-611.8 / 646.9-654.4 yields 0.02 mag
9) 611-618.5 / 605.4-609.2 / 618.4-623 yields 0.02 mag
